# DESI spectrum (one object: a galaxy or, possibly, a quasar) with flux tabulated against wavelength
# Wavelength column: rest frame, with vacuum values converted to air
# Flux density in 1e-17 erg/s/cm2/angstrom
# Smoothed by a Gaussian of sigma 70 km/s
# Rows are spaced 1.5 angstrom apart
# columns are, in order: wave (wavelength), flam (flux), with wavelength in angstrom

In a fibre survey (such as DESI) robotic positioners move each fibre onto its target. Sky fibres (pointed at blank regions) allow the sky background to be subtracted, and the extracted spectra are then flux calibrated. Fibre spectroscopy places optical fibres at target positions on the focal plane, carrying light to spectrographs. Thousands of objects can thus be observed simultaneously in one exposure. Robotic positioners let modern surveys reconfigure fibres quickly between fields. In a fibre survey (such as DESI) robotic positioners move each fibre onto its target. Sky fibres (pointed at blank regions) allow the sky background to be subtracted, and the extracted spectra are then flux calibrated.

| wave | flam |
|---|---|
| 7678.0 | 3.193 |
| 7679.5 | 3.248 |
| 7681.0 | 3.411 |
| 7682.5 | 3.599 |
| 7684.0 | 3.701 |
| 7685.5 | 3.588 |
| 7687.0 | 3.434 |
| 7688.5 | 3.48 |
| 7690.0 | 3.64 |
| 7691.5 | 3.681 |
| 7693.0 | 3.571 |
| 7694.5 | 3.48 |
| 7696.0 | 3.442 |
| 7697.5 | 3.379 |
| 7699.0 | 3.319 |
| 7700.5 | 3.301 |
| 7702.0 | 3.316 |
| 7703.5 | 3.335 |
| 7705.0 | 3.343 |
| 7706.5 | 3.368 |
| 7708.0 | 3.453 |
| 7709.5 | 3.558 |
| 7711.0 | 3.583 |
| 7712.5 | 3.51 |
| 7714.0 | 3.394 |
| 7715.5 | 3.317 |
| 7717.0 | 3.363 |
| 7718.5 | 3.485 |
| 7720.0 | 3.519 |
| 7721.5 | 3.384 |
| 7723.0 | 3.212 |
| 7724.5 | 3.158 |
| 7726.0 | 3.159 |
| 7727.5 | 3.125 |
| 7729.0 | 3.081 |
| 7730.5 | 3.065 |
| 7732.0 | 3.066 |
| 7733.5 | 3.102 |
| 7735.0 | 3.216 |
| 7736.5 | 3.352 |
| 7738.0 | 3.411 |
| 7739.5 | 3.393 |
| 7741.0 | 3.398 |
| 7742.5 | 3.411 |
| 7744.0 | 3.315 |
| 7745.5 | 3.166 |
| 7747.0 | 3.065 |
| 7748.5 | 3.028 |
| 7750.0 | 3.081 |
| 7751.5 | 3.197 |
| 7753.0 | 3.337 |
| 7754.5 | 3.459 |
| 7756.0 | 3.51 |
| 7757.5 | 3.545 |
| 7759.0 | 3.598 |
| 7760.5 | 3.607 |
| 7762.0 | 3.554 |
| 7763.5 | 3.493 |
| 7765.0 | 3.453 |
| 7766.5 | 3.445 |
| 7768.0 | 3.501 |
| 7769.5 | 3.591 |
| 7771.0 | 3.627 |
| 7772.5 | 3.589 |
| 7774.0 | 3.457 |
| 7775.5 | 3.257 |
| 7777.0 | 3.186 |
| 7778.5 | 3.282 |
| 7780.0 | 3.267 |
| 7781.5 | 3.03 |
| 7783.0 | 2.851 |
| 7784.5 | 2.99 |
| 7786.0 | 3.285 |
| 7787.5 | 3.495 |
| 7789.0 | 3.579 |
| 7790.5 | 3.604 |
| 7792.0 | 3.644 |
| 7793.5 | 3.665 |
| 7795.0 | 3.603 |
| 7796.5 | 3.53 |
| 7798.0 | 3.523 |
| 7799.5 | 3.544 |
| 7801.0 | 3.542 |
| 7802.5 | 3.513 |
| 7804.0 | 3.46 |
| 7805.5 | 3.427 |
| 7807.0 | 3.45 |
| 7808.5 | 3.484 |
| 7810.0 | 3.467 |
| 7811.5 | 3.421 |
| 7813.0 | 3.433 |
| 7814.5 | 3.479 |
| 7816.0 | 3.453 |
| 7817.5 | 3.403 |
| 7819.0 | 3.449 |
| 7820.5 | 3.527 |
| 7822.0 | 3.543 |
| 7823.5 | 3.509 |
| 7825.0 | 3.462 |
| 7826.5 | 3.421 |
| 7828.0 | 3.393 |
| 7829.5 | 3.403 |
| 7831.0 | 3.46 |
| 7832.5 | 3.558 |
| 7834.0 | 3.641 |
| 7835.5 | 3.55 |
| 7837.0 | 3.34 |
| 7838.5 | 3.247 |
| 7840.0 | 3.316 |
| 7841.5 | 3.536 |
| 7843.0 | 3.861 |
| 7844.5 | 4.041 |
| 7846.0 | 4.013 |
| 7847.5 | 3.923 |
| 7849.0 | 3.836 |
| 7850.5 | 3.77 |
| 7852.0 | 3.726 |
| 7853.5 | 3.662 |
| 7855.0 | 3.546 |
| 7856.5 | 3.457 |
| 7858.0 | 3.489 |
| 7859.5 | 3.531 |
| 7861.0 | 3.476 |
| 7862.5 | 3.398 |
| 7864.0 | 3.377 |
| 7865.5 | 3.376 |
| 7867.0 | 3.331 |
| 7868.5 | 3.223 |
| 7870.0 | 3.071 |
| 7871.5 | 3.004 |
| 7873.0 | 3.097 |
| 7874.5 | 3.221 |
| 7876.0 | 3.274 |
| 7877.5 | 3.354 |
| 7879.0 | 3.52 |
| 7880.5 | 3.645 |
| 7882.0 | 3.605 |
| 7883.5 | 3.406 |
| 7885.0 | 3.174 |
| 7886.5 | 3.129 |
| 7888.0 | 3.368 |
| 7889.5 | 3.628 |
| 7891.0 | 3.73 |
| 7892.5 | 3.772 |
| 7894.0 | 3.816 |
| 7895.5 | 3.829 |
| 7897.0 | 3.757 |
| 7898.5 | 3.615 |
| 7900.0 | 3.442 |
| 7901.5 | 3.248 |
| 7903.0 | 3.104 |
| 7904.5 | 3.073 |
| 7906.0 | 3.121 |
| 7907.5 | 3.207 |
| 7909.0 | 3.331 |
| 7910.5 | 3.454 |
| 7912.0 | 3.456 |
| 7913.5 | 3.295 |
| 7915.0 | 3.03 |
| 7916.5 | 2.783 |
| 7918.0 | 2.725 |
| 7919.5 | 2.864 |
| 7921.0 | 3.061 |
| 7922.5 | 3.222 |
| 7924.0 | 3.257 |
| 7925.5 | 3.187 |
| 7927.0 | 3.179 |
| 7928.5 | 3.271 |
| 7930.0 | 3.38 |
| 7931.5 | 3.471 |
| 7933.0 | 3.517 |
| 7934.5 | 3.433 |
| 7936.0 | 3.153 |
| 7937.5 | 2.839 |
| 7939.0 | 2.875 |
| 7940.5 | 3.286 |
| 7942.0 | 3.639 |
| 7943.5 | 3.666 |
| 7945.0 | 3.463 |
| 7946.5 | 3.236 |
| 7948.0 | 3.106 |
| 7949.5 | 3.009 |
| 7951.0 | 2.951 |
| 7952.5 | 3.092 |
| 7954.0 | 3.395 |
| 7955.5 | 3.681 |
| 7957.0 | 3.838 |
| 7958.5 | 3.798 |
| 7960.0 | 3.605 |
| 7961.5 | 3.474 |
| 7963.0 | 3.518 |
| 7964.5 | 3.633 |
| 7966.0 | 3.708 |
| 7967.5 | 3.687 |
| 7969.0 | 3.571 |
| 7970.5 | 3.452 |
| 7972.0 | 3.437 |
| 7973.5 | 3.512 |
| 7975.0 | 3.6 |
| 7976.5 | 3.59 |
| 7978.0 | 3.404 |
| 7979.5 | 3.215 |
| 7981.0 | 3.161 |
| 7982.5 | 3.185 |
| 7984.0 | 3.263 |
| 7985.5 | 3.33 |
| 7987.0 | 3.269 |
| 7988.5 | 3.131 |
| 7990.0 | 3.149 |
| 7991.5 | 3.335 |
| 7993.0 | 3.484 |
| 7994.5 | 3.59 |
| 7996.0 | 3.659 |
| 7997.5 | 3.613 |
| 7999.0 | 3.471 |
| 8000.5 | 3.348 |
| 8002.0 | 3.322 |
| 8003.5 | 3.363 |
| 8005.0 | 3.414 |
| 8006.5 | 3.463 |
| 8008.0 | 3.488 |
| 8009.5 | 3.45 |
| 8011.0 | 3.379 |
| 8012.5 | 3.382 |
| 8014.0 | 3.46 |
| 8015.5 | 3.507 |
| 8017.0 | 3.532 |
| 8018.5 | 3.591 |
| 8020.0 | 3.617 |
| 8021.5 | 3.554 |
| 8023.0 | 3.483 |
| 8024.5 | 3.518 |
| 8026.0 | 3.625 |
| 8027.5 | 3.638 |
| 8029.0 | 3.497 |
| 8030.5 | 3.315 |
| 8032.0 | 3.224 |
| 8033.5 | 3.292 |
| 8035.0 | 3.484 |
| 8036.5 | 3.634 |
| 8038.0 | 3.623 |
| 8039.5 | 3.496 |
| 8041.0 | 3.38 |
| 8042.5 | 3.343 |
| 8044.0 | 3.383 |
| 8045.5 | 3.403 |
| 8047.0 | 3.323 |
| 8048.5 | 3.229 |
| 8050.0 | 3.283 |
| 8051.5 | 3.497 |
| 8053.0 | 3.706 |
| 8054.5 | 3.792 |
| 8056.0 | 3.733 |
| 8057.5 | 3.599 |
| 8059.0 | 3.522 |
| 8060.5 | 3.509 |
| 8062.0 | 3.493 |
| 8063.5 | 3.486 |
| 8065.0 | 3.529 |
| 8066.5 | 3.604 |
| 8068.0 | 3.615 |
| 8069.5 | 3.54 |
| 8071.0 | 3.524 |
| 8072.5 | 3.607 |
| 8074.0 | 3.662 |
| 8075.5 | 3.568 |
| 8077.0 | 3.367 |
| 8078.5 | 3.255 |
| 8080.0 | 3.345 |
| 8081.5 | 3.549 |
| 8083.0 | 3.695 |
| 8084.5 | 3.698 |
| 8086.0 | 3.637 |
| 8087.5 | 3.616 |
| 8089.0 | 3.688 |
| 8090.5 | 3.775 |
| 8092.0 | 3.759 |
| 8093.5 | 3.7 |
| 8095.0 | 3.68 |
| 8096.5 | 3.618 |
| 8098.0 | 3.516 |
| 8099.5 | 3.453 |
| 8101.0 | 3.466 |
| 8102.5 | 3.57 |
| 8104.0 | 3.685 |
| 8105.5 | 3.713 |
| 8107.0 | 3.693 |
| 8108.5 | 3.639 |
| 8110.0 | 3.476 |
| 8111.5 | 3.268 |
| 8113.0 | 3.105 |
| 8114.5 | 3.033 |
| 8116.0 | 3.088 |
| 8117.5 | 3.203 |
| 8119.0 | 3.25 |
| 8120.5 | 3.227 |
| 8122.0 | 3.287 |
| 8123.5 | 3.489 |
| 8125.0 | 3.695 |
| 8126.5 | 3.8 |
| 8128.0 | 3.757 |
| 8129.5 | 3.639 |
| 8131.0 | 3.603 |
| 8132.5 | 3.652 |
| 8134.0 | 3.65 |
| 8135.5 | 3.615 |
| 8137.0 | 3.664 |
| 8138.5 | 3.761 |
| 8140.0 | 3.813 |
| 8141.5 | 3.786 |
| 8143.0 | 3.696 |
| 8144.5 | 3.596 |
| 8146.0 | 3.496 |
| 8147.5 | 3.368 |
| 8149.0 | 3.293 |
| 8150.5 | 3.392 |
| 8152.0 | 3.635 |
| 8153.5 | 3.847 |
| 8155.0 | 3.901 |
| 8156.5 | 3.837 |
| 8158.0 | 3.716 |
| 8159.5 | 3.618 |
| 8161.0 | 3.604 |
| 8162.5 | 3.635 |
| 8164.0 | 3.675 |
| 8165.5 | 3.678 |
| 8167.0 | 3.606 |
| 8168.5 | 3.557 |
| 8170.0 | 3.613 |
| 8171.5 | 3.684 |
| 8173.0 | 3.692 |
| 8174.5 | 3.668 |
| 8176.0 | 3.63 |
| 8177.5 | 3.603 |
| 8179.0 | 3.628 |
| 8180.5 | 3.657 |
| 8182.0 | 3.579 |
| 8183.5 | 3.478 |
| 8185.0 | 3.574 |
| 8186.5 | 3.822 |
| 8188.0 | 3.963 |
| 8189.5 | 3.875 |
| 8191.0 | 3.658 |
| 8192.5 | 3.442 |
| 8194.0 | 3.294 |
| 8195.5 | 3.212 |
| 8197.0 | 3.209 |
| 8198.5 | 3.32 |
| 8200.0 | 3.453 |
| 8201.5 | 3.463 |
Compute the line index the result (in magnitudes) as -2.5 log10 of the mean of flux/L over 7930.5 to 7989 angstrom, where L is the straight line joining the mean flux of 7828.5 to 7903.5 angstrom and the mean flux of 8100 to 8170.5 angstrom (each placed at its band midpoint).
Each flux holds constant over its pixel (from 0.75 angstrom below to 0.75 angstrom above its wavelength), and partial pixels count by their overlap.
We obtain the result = 0.04 mag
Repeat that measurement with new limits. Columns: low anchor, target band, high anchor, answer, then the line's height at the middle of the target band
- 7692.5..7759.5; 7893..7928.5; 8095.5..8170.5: 0.054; 3.43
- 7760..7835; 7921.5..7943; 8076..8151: 0.071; 3.49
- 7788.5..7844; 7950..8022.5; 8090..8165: 0.027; 3.54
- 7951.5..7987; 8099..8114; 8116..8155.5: 0.017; 3.55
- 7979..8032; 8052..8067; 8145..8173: -0.032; 3.49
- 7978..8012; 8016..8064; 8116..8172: -0.018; 3.44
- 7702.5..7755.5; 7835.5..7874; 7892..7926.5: -0.069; 3.29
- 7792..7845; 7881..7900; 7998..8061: -0.022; 3.49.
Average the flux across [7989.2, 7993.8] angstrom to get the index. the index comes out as 3.32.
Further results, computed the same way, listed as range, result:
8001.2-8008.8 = 3.41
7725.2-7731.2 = 3.11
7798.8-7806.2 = 3.5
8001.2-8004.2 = 3.34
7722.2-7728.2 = 3.17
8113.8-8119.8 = 3.15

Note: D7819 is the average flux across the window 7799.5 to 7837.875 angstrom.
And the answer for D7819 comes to 3.47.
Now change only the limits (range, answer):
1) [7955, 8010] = 3.46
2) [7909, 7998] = 3.34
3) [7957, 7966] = 3.63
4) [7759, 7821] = 3.44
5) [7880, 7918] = 3.39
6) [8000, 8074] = 3.49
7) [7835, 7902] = 3.51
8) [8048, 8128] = 3.52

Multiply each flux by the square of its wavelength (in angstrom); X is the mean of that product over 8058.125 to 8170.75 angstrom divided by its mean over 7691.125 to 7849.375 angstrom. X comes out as 1.14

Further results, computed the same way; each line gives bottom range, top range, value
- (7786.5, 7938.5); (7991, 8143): 1.08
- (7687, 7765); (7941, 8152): 1.13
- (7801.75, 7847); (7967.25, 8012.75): 1.01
